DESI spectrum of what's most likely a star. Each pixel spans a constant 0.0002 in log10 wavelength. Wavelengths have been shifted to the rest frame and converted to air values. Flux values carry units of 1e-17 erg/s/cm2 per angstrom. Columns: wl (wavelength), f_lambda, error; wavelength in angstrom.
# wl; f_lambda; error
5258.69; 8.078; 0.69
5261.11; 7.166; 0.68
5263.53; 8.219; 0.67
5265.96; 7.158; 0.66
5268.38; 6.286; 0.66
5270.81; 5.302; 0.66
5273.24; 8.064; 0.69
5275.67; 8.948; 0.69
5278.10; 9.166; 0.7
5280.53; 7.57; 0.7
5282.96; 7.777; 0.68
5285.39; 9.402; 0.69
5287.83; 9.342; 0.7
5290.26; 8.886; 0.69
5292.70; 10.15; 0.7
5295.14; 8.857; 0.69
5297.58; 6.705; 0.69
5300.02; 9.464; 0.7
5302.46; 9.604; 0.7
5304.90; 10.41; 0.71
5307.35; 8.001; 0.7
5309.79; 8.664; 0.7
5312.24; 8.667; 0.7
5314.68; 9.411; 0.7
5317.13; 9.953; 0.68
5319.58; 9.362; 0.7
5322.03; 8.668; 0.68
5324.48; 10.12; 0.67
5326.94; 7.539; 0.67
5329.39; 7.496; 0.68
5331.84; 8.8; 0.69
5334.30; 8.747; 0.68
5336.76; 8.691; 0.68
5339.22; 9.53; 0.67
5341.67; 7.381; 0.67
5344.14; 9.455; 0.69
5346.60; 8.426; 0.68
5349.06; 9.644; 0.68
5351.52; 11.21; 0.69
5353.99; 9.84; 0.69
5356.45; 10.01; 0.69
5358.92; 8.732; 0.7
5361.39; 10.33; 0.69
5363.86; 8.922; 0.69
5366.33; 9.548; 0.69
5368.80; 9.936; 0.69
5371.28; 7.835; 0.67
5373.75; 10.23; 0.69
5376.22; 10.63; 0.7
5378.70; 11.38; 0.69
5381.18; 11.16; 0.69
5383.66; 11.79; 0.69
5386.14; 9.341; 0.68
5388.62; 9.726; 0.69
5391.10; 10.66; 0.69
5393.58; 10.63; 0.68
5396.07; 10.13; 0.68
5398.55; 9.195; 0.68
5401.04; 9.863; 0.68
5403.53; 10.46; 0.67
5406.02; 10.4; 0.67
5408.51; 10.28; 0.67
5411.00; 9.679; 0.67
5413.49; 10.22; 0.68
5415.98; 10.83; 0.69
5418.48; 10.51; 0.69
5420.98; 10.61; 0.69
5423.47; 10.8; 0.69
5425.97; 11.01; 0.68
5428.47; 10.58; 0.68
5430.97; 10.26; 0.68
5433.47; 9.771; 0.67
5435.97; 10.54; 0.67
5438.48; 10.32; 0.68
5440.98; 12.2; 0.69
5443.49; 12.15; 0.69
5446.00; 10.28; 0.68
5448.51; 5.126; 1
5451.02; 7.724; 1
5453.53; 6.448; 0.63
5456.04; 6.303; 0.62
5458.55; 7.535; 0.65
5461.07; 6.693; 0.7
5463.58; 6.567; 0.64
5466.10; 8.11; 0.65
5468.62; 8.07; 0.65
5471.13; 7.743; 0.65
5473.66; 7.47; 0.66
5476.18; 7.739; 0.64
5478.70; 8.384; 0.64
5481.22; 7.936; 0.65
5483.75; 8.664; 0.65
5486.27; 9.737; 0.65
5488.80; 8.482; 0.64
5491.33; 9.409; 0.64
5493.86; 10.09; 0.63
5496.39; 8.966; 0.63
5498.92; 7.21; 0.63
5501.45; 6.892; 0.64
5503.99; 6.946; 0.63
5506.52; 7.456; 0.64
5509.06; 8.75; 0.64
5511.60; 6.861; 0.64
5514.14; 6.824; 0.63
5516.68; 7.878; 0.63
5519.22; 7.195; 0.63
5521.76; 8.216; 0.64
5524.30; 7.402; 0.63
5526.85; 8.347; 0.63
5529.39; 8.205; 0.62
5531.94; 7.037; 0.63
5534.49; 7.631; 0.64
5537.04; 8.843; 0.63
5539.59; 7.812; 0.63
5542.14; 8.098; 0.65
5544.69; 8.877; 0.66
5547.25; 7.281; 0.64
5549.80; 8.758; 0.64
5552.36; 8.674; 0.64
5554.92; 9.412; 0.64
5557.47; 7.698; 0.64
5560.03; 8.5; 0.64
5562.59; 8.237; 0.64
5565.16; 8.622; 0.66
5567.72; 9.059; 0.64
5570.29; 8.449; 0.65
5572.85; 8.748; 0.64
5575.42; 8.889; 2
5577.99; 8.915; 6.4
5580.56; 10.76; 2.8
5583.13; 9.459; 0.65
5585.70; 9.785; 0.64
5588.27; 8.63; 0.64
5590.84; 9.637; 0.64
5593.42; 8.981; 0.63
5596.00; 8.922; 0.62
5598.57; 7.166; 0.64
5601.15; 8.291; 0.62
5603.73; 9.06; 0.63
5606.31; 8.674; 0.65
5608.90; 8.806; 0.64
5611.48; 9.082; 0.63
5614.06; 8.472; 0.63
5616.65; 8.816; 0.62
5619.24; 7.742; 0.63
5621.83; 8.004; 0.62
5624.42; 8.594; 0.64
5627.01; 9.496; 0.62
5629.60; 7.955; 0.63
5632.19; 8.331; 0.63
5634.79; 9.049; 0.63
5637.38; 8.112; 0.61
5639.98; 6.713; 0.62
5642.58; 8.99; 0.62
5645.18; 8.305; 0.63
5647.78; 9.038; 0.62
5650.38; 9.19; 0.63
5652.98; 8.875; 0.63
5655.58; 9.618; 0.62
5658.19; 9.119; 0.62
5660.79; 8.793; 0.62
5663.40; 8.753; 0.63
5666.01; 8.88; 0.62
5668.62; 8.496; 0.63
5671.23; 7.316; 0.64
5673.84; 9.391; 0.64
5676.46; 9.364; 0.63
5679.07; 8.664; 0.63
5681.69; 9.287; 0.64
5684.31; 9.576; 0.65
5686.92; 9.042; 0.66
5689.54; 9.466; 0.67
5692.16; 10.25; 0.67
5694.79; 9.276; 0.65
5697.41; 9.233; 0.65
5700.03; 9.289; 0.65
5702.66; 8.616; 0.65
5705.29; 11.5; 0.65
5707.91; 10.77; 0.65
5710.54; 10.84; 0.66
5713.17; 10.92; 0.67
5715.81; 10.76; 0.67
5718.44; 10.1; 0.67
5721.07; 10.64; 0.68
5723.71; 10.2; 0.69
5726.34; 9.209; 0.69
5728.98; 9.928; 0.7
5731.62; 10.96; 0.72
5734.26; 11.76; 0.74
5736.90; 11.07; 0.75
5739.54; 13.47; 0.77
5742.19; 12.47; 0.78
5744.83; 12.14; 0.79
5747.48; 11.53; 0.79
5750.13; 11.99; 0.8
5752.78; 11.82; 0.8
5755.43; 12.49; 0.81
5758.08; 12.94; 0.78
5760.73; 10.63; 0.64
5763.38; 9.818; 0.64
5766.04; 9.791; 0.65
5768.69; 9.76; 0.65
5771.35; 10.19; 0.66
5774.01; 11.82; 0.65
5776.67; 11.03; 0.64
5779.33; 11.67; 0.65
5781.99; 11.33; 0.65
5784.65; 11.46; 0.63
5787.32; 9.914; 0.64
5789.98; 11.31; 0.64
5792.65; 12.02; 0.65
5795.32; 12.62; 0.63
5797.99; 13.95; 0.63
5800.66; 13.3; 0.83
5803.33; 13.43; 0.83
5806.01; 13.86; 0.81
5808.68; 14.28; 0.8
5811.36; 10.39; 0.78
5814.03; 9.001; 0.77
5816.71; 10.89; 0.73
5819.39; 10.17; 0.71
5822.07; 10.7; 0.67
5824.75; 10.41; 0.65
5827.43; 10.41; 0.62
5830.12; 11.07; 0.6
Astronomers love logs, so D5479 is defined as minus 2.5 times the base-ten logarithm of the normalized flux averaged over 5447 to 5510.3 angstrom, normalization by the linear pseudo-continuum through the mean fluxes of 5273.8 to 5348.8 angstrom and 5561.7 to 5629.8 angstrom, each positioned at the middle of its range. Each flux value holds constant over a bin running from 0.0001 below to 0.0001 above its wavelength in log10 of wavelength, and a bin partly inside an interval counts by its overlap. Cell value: 0.13 mag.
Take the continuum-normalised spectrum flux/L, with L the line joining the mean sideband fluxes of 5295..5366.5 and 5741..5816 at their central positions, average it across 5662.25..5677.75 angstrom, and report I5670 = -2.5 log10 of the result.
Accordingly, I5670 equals 0.26 mag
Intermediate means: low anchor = 9.07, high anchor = 11.7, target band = 8.7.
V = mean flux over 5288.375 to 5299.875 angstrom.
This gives 8.77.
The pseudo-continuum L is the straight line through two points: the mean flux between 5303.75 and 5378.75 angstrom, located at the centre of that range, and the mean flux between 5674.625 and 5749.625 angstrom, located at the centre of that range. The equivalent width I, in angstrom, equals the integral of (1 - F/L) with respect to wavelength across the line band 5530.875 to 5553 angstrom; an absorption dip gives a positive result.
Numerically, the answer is 3.9 angstrom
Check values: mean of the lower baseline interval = 9.24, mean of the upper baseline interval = 10.4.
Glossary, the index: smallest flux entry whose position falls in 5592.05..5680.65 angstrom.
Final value 6.713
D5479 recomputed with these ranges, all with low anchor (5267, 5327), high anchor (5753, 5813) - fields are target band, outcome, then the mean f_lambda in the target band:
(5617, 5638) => 0.26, 8.44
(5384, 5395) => -0.11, 10.2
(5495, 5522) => 0.30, 7.55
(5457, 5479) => 0.28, 7.54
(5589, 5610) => 0.21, 8.69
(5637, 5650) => 0.29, 8.31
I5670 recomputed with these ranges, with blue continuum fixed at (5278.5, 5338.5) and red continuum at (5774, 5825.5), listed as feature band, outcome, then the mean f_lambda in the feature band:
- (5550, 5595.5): 0.16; 8.96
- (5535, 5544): 0.23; 8.24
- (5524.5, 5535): 0.29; 7.77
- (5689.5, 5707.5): 0.14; 9.73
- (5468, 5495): 0.16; 8.53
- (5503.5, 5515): 0.33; 7.41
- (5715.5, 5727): 0.11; 10.2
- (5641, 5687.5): 0.22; 8.91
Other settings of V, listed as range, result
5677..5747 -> 10.4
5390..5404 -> 10.1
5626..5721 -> 9.23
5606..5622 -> 8.54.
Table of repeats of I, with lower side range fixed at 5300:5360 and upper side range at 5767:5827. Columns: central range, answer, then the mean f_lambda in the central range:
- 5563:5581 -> 2.44 angstrom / 8.94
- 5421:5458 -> 0.49 angstrom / 9.53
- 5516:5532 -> 3.64 angstrom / 7.81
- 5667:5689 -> 4.00 angstrom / 8.91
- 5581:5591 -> 0.91 angstrom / 9.47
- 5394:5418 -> -1.64 angstrom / 10.1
